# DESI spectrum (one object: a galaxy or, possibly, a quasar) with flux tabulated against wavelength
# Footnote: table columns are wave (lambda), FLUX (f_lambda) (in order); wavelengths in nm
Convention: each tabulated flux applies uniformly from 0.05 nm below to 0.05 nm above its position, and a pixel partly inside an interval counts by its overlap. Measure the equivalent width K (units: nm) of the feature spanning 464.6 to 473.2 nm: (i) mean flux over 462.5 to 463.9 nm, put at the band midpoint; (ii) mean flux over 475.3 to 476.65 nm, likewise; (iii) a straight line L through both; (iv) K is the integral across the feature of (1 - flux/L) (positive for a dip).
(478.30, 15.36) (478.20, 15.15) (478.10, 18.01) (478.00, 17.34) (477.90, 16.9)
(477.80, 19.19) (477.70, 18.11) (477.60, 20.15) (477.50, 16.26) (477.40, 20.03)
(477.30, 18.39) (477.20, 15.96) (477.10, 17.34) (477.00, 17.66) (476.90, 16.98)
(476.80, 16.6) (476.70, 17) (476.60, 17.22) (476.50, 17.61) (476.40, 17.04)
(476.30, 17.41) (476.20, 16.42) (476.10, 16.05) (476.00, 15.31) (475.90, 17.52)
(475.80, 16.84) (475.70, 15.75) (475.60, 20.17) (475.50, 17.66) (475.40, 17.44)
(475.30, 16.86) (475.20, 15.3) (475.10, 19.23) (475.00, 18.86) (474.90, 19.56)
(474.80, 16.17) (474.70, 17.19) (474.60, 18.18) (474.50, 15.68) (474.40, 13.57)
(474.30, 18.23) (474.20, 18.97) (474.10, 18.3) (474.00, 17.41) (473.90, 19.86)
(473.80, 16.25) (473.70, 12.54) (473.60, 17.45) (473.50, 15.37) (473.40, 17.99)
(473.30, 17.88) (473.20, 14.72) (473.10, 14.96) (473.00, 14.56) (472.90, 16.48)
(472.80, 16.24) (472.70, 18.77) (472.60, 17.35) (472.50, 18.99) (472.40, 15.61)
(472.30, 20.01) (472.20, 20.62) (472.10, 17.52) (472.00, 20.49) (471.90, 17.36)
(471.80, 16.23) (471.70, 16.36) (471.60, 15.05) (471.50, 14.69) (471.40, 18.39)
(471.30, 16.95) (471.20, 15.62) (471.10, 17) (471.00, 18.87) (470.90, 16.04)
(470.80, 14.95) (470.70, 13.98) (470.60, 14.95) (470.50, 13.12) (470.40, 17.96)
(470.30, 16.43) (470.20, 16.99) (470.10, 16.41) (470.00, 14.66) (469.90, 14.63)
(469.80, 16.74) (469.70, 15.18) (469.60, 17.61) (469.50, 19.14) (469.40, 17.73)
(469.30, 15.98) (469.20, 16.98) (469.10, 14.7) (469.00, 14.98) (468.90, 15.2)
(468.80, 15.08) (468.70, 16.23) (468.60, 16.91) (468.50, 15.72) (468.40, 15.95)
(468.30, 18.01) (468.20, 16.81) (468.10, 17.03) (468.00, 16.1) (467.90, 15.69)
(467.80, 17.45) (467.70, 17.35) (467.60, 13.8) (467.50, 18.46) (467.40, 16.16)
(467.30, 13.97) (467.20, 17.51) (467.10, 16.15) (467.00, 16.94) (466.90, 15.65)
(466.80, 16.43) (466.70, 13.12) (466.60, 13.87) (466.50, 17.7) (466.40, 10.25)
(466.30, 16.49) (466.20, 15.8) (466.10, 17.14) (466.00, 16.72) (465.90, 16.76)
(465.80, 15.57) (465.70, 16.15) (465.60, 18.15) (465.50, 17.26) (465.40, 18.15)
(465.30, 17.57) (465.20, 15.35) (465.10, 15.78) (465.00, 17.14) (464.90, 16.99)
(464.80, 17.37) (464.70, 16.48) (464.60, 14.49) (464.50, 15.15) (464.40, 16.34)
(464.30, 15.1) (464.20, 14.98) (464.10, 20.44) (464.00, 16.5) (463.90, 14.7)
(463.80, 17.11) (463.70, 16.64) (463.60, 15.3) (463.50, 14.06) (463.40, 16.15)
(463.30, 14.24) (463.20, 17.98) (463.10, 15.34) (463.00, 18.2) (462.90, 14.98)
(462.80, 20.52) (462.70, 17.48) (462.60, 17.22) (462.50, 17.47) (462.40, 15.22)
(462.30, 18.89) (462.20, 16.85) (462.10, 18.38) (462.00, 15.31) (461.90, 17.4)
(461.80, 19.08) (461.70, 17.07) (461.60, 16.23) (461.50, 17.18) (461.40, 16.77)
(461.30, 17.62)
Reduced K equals 0.196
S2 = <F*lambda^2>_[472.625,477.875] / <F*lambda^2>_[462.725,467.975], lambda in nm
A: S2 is 1.10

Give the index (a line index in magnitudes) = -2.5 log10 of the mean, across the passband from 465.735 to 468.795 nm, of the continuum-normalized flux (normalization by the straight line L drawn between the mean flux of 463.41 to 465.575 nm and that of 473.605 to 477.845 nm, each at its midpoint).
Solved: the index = 0.04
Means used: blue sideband 16.3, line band 16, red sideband 17.3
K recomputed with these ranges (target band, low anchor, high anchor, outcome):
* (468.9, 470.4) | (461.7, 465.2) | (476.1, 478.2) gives 0.061 nm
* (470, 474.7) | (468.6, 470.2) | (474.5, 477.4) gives -0.026 nm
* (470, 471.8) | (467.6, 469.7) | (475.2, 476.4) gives 0.058 nm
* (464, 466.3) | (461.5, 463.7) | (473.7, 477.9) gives 0.049 nm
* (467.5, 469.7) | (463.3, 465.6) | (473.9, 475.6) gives 0.052 nm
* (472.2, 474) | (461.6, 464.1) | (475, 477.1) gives 0.019 nm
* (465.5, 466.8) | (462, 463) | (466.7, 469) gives 0.066 nm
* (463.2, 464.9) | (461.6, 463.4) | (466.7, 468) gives 0.078 nm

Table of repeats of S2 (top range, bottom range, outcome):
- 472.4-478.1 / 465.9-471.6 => 1.10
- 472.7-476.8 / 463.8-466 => 1.07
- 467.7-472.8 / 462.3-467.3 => 1.05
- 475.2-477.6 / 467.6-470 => 1.09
